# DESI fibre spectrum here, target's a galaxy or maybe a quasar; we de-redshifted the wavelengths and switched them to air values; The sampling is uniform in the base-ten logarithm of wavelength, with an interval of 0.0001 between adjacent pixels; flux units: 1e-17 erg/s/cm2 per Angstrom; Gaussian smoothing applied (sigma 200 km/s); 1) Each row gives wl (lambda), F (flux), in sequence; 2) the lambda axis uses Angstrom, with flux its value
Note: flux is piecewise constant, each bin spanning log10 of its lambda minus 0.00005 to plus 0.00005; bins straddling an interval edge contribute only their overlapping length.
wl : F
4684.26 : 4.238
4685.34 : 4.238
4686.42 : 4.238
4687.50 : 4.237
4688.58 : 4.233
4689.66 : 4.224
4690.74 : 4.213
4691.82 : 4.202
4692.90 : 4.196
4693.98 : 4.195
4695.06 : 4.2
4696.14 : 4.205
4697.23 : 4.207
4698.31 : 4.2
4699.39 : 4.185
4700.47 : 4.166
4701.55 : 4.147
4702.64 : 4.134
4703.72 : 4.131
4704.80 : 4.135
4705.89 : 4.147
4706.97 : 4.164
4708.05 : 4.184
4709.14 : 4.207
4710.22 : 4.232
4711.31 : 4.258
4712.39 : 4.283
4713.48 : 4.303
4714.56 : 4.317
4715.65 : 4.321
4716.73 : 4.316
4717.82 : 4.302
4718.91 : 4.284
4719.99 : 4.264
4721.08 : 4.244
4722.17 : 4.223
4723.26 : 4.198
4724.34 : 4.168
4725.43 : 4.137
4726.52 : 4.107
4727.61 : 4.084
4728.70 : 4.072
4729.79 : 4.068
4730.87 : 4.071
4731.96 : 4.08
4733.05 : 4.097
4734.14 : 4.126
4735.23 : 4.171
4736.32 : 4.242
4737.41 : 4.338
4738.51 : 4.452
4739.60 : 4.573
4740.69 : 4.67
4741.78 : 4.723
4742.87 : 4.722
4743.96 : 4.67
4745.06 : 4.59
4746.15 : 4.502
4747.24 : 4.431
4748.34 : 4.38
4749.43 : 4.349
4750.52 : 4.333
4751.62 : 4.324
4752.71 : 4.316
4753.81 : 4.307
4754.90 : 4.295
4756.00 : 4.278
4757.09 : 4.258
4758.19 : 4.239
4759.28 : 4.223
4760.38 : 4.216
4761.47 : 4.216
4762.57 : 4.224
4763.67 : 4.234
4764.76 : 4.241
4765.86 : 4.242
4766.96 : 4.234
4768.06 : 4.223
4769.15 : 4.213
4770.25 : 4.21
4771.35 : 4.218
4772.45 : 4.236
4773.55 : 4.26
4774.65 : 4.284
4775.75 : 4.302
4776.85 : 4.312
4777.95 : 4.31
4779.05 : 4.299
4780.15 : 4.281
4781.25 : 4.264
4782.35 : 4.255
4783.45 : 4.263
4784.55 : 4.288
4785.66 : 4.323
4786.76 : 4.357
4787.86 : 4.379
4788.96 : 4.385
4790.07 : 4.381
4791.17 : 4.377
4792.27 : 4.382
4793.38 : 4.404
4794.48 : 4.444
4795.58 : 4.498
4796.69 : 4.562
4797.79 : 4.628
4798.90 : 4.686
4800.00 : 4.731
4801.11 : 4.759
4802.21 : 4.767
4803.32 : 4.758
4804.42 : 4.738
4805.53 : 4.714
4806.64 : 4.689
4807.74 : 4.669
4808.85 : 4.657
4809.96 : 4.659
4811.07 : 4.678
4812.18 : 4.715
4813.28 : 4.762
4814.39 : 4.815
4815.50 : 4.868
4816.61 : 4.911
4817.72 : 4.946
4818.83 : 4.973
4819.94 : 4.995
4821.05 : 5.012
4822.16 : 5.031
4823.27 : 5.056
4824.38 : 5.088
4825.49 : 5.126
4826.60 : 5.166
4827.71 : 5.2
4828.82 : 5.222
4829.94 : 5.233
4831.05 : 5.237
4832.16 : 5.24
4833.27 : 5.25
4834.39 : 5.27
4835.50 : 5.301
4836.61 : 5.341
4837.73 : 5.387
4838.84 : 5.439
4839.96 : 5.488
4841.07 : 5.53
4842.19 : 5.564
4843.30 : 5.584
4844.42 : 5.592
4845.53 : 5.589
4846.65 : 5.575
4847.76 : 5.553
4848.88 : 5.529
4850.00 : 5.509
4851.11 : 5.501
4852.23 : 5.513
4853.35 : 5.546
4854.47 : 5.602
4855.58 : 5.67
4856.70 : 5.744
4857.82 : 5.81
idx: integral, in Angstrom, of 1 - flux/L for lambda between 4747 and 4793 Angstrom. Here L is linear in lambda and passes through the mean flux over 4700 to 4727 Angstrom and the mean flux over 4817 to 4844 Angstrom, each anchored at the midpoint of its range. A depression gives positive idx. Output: 4.1 Angstrom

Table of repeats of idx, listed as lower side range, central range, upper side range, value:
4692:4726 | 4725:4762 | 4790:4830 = 0.8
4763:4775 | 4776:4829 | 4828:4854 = 1.5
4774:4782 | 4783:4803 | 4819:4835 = 0.3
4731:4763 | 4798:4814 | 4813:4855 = 0.9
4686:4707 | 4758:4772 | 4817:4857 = 1.6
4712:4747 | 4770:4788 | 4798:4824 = 1.3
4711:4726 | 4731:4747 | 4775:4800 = -0.4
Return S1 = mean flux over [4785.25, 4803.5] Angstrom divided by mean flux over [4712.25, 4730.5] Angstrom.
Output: 1.1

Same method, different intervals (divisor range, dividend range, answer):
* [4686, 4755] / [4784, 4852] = 1.16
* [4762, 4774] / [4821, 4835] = 1.22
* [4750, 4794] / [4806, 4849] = 1.20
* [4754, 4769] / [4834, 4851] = 1.29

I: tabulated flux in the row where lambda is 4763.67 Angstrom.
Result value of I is 4.234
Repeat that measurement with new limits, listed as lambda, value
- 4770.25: 4.21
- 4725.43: 4.137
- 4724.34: 4.168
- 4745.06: 4.59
